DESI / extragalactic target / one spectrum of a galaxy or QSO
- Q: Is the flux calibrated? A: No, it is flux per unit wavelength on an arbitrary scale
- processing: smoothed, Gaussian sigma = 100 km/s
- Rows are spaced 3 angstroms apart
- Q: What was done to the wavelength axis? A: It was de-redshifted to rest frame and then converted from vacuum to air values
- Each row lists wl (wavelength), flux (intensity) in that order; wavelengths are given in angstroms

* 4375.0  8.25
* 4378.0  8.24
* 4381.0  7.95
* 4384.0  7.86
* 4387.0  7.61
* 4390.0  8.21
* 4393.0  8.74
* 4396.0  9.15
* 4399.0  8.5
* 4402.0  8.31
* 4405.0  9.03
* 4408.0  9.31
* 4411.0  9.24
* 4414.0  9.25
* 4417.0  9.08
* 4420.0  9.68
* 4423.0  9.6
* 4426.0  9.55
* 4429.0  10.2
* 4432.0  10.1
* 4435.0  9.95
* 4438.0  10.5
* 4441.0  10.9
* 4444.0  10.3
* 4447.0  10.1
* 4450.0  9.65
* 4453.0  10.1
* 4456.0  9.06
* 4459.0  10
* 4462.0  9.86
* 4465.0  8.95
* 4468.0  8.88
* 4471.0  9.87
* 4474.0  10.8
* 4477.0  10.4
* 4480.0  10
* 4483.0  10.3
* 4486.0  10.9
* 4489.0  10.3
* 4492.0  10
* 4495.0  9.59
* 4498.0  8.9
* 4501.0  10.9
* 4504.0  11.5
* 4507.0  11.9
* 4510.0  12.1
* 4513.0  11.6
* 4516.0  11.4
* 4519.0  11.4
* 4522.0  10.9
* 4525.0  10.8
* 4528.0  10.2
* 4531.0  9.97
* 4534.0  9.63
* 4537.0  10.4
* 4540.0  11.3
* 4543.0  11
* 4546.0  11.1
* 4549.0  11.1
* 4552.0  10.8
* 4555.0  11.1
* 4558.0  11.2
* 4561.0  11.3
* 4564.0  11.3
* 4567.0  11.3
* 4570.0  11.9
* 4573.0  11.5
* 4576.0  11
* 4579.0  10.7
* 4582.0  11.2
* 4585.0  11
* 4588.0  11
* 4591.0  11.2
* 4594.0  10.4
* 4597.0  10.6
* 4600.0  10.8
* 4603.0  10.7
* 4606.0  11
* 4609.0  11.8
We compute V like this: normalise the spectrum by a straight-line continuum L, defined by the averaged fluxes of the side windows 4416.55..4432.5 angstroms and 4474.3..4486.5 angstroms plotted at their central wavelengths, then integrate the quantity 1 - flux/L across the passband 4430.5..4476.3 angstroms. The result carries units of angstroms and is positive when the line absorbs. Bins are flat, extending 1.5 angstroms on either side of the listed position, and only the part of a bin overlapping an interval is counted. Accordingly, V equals 0.6 angstroms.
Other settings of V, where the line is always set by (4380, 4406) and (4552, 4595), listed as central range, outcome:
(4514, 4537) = -0.5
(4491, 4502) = 0.2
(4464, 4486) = -0.8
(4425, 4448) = -3.0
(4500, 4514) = -2.1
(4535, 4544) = -0.2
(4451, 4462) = -0.5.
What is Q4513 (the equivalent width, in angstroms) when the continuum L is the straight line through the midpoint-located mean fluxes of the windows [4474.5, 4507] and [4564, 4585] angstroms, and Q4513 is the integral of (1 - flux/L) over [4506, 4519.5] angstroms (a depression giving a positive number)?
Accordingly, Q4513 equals -1.4 angstroms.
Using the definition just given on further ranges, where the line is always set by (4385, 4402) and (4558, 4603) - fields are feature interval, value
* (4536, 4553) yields -0.65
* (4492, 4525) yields -2.98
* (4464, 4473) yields 0.14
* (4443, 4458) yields -0.99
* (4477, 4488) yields -0.81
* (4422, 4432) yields -1.07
